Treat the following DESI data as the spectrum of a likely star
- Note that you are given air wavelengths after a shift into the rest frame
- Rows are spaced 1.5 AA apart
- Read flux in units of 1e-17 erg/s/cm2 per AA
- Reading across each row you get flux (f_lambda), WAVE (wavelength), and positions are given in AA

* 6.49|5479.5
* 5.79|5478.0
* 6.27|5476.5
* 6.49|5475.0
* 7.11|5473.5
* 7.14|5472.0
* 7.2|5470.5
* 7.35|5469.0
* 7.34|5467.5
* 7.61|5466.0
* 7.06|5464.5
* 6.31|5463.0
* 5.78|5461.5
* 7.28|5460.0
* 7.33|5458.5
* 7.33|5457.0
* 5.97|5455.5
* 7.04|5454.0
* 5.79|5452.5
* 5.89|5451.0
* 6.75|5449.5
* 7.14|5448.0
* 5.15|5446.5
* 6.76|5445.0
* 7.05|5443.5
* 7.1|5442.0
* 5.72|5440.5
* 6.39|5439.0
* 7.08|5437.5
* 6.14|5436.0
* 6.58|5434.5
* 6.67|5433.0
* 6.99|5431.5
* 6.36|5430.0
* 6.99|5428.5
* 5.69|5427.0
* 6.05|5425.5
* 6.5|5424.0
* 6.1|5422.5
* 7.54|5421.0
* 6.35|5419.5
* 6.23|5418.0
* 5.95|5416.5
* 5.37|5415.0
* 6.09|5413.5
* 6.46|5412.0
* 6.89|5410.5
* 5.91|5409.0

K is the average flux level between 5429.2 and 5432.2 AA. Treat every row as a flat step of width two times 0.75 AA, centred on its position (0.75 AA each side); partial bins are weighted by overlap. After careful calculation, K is 6.67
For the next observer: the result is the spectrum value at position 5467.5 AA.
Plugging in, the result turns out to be 7.34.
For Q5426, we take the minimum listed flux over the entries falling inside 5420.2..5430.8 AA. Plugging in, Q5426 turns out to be 5.69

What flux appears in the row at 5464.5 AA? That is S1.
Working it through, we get 7.06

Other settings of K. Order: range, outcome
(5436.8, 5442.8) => 6.57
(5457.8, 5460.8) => 7.28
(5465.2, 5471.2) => 7.37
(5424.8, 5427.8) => 5.89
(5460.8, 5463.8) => 6.07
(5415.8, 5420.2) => 6.18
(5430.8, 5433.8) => 6.82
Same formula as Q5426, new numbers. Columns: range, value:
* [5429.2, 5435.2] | 6.36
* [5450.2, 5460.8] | 5.79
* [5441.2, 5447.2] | 5.15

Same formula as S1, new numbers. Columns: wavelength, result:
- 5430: 6.36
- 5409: 5.91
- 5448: 7.14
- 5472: 7.14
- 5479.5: 6.49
